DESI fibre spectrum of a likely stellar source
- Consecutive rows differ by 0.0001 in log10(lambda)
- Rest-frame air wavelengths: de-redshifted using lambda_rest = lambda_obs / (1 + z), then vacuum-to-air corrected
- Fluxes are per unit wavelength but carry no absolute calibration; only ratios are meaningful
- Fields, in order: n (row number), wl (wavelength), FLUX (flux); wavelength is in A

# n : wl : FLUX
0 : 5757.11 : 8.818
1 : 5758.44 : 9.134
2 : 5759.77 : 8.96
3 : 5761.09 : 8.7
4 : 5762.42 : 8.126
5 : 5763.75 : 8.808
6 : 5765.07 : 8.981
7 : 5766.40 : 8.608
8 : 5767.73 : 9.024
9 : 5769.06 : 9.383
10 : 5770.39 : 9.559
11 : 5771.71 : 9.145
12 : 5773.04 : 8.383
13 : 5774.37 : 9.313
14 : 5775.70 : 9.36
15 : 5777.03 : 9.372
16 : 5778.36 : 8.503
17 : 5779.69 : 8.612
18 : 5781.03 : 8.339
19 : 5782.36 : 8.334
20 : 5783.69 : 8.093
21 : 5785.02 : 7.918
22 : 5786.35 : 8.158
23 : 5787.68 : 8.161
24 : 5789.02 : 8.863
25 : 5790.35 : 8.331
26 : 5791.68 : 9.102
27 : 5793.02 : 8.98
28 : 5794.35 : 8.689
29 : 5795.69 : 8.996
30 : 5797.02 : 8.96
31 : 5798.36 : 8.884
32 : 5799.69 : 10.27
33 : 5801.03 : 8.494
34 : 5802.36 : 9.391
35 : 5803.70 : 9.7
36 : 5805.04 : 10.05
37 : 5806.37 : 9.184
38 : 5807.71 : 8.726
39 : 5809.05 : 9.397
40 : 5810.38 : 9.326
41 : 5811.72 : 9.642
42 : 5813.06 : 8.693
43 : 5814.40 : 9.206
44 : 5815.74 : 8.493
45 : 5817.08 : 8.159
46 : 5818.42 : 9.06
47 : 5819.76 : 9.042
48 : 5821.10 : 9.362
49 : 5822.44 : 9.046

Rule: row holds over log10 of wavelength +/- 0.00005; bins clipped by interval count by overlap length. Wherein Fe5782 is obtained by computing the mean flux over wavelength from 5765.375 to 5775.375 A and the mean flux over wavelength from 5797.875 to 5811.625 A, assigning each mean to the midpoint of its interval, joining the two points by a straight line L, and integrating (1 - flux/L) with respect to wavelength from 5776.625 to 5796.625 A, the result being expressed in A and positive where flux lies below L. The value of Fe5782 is 1.4 A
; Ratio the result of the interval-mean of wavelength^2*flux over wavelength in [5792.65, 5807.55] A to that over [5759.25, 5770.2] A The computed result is 1.1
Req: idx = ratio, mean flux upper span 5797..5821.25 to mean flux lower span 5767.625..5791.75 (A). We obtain 1.05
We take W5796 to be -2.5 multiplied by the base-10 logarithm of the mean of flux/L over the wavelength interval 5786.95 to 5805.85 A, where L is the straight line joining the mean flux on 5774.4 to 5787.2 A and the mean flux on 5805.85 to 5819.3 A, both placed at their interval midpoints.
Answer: -0.04 mag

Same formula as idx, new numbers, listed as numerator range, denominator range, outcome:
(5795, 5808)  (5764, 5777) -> 1.02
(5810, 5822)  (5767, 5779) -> 0.99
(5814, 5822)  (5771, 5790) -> 1.03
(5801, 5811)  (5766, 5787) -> 1.07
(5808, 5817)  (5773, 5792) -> 1.05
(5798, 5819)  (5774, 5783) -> 1.04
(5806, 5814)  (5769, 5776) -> 1.00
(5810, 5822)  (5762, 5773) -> 1.00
